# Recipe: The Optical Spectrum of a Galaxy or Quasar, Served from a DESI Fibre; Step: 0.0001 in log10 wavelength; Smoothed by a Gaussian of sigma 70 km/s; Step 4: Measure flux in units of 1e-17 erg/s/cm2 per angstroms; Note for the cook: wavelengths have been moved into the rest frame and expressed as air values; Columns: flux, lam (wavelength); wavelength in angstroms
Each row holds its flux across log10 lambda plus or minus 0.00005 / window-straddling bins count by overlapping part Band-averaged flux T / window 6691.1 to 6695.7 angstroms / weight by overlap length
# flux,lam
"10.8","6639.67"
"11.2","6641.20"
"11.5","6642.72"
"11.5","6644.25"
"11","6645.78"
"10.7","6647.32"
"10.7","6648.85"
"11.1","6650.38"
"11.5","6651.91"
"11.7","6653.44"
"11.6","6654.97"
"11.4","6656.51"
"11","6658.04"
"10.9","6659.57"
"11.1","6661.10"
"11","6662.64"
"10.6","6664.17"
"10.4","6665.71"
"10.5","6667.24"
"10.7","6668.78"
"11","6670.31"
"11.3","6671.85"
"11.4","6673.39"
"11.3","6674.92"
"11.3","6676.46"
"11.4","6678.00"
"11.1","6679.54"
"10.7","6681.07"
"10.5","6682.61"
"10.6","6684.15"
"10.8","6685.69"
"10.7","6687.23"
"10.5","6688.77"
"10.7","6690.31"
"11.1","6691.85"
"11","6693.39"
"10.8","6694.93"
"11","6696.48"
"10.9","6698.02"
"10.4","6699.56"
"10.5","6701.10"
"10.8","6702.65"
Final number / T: 11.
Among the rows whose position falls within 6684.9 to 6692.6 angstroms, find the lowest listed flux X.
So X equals 10.5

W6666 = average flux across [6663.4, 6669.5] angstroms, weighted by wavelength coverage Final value 10.5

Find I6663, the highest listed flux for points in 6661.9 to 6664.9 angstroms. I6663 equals 11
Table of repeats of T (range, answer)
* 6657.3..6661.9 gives 11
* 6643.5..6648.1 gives 11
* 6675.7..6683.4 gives 11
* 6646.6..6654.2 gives 11.1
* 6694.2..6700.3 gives 10.8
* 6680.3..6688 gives 10.7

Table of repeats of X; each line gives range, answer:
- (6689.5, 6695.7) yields 10.7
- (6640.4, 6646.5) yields 11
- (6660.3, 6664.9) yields 10.6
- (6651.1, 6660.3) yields 10.9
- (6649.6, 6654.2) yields 11.1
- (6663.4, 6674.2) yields 10.4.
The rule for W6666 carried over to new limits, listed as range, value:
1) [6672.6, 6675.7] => 11.4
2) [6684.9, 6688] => 10.7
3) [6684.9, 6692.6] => 10.8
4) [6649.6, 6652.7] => 11.3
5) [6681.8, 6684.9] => 10.5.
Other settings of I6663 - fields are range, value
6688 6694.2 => 11.1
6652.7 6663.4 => 11.7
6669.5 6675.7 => 11.4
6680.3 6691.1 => 10.8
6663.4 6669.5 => 10.7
